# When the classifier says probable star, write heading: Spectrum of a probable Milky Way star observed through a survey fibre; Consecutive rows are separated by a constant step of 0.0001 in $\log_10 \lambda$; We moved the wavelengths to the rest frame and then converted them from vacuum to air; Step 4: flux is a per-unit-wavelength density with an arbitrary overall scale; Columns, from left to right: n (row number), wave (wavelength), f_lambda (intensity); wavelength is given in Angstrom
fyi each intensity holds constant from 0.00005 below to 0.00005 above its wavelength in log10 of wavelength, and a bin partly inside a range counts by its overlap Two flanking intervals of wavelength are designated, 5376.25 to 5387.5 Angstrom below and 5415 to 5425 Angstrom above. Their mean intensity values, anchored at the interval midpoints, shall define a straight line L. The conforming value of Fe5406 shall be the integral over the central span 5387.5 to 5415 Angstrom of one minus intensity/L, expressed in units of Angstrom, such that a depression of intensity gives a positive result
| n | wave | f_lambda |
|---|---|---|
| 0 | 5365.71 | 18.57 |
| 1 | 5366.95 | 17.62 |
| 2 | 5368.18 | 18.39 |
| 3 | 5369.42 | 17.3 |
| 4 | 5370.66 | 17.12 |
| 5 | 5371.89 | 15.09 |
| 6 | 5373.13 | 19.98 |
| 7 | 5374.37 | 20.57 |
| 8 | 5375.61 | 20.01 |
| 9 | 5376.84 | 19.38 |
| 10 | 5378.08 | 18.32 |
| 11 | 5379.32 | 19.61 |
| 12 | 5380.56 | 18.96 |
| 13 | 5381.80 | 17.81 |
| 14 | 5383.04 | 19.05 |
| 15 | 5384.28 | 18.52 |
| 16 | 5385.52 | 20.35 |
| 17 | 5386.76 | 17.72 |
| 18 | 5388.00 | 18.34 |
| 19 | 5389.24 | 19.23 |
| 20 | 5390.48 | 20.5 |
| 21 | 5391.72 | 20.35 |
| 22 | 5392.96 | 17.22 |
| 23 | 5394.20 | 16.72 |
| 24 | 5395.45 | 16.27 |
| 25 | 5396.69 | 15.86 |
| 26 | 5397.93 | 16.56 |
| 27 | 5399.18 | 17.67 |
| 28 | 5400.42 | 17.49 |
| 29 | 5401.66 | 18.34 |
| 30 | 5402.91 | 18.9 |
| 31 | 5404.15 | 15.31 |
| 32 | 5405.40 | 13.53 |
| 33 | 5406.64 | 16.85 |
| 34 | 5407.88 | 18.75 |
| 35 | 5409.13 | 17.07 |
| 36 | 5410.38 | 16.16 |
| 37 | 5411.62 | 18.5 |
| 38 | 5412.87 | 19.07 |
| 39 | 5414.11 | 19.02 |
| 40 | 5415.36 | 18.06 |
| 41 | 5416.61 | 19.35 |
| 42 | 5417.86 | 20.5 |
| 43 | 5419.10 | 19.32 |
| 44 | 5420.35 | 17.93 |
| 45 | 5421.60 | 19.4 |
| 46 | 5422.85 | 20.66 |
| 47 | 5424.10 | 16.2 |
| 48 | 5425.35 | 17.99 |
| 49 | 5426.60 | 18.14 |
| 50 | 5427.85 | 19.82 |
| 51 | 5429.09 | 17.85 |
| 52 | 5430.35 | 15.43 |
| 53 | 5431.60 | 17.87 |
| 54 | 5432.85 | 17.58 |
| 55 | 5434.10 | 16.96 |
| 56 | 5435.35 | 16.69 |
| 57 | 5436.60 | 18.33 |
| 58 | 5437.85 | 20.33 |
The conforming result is 1.8 Angstrom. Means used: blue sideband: 18.8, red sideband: 18.9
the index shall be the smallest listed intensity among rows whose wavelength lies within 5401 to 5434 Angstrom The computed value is 13.53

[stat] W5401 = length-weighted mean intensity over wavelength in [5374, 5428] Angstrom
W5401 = 18.3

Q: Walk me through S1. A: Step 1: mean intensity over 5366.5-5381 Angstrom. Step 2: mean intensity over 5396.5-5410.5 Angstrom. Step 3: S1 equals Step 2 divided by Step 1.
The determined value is 0.91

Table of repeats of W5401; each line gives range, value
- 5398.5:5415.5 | 17.5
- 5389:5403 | 17.8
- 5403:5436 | 17.9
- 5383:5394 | 19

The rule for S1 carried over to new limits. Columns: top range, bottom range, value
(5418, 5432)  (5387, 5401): 1.03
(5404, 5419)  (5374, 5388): 0.93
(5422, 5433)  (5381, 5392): 0.94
